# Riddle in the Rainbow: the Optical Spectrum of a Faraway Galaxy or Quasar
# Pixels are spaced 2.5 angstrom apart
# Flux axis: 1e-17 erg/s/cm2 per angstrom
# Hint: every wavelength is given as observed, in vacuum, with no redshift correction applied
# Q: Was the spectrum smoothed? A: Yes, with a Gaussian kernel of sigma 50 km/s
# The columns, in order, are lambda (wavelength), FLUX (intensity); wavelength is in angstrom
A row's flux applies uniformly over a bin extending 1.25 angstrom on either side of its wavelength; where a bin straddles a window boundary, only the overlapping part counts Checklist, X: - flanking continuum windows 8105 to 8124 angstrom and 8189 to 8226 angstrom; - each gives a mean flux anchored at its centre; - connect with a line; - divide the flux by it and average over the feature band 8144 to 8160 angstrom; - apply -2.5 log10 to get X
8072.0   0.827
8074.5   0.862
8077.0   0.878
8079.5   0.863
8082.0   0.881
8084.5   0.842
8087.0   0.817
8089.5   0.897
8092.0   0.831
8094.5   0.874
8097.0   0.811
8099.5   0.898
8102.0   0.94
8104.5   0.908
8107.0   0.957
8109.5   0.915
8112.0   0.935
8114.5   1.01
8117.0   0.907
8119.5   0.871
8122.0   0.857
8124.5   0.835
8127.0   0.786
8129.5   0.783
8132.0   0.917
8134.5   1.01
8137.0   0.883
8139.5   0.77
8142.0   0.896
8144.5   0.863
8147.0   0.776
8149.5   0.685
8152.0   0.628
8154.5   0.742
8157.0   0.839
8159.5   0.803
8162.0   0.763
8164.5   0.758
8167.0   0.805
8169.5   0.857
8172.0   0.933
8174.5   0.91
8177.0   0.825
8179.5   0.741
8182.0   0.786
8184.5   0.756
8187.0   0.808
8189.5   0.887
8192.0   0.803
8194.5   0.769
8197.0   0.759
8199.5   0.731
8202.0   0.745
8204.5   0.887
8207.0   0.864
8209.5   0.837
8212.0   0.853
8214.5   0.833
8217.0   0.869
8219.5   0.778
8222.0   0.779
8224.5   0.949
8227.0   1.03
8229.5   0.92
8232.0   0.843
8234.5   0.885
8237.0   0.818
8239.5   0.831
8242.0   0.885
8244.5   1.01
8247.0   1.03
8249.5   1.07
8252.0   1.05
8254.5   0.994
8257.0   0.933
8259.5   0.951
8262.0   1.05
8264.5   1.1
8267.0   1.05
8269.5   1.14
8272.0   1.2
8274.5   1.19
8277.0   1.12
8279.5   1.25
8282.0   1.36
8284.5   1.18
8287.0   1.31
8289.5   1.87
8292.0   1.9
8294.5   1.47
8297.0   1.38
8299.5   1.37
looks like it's 0.165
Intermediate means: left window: 0.918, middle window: 0.756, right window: 0.823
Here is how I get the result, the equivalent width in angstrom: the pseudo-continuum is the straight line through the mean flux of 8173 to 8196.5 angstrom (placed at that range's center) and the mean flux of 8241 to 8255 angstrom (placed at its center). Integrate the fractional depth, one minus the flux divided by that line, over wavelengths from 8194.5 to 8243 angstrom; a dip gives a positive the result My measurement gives 3.8 angstrom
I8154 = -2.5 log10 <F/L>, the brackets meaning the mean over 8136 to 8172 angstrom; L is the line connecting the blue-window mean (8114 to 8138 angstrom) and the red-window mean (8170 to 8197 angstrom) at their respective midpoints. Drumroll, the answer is 0.07 mag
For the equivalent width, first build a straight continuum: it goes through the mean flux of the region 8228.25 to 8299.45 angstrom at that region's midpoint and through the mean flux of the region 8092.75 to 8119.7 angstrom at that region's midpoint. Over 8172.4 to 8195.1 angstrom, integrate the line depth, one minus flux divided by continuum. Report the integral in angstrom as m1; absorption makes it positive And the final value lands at 4.61 angstrom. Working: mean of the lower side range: 0.912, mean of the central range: 0.815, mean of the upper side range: 1.14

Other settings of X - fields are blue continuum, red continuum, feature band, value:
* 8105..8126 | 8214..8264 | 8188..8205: 0.16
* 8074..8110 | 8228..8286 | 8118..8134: 0.07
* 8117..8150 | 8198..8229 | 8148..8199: 0.07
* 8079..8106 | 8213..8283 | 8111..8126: -0.01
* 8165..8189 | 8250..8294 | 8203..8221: 0.15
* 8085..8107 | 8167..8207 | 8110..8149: -0.02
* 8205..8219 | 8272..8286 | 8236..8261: 0.10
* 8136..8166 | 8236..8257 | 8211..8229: 0.05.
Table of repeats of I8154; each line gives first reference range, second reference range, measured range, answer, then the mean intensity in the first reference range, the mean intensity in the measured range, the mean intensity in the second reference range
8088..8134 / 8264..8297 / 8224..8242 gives 0.322 mag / 0.887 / 0.894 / 1.33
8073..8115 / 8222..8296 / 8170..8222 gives 0.245 mag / 0.887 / 0.818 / 1.11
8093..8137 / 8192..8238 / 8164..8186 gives 0.053 mag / 0.894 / 0.821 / 0.841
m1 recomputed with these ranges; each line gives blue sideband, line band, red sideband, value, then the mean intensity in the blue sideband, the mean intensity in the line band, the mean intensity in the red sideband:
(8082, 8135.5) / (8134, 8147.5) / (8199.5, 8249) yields 0.3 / 0.885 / 0.863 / 0.875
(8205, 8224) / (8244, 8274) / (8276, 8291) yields 3.1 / 0.837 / 1.05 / 1.36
